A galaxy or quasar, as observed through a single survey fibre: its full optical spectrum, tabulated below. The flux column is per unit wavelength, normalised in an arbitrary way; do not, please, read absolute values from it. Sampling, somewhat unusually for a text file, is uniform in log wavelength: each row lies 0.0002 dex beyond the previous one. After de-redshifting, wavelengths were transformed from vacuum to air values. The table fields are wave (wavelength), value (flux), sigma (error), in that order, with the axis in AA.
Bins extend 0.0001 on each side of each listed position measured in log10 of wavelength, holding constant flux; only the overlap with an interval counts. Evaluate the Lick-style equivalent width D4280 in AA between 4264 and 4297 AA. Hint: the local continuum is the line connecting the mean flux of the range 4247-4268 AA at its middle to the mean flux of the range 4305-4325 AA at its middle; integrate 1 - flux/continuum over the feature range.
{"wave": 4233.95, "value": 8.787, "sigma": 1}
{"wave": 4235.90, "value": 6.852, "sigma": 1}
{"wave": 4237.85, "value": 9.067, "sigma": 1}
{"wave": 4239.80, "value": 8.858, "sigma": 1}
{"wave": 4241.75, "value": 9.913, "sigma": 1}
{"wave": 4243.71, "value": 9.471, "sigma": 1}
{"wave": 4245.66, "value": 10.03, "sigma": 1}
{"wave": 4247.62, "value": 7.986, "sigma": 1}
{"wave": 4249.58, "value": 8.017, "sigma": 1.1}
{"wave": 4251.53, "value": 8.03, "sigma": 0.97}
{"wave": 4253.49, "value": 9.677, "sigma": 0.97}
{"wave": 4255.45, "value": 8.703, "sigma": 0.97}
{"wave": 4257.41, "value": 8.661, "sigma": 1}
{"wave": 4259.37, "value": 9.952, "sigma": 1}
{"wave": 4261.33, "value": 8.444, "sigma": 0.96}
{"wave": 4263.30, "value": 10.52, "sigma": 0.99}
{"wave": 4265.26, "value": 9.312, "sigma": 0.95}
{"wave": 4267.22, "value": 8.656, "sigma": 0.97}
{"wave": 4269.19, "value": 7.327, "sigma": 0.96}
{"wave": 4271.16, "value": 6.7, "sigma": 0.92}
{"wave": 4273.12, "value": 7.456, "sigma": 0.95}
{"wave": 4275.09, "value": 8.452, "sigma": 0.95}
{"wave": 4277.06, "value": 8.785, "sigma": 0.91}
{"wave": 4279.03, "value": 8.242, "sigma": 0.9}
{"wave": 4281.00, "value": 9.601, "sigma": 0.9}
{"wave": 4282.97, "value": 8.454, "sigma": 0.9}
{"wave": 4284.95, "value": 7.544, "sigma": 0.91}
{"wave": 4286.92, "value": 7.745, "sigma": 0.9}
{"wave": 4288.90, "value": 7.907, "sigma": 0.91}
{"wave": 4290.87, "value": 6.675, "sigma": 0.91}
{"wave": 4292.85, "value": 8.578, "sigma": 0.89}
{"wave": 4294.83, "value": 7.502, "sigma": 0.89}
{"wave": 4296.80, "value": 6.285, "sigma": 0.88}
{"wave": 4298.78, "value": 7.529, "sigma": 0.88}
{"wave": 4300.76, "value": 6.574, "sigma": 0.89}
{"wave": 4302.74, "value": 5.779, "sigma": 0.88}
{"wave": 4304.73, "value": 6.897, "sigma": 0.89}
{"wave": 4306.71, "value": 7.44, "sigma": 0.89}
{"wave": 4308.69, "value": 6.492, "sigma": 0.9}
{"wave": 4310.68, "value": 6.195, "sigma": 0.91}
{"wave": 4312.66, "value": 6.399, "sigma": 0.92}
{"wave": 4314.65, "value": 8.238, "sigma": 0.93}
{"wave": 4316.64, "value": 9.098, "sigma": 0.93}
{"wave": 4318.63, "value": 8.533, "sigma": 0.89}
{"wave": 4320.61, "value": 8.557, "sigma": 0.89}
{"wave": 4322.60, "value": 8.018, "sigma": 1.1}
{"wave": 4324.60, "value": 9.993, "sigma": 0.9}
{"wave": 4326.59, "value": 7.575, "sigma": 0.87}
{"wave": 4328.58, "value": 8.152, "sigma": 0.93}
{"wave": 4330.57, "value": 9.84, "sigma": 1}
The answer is 1.8 AA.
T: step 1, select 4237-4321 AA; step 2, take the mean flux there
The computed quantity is 8.14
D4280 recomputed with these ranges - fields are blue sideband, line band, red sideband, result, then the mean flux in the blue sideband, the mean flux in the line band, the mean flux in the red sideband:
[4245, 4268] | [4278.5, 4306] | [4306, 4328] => 2.76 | 8.99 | 7.51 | 7.88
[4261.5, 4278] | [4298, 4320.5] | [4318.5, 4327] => 3.43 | 8.4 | 7.25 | 8.6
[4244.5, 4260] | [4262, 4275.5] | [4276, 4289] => 0.39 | 8.87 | 8.34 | 8.35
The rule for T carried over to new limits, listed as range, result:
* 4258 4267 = 9.45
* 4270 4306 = 7.59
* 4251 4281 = 8.64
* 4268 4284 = 8.13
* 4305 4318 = 7.32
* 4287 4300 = 7.42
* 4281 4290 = 8.08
